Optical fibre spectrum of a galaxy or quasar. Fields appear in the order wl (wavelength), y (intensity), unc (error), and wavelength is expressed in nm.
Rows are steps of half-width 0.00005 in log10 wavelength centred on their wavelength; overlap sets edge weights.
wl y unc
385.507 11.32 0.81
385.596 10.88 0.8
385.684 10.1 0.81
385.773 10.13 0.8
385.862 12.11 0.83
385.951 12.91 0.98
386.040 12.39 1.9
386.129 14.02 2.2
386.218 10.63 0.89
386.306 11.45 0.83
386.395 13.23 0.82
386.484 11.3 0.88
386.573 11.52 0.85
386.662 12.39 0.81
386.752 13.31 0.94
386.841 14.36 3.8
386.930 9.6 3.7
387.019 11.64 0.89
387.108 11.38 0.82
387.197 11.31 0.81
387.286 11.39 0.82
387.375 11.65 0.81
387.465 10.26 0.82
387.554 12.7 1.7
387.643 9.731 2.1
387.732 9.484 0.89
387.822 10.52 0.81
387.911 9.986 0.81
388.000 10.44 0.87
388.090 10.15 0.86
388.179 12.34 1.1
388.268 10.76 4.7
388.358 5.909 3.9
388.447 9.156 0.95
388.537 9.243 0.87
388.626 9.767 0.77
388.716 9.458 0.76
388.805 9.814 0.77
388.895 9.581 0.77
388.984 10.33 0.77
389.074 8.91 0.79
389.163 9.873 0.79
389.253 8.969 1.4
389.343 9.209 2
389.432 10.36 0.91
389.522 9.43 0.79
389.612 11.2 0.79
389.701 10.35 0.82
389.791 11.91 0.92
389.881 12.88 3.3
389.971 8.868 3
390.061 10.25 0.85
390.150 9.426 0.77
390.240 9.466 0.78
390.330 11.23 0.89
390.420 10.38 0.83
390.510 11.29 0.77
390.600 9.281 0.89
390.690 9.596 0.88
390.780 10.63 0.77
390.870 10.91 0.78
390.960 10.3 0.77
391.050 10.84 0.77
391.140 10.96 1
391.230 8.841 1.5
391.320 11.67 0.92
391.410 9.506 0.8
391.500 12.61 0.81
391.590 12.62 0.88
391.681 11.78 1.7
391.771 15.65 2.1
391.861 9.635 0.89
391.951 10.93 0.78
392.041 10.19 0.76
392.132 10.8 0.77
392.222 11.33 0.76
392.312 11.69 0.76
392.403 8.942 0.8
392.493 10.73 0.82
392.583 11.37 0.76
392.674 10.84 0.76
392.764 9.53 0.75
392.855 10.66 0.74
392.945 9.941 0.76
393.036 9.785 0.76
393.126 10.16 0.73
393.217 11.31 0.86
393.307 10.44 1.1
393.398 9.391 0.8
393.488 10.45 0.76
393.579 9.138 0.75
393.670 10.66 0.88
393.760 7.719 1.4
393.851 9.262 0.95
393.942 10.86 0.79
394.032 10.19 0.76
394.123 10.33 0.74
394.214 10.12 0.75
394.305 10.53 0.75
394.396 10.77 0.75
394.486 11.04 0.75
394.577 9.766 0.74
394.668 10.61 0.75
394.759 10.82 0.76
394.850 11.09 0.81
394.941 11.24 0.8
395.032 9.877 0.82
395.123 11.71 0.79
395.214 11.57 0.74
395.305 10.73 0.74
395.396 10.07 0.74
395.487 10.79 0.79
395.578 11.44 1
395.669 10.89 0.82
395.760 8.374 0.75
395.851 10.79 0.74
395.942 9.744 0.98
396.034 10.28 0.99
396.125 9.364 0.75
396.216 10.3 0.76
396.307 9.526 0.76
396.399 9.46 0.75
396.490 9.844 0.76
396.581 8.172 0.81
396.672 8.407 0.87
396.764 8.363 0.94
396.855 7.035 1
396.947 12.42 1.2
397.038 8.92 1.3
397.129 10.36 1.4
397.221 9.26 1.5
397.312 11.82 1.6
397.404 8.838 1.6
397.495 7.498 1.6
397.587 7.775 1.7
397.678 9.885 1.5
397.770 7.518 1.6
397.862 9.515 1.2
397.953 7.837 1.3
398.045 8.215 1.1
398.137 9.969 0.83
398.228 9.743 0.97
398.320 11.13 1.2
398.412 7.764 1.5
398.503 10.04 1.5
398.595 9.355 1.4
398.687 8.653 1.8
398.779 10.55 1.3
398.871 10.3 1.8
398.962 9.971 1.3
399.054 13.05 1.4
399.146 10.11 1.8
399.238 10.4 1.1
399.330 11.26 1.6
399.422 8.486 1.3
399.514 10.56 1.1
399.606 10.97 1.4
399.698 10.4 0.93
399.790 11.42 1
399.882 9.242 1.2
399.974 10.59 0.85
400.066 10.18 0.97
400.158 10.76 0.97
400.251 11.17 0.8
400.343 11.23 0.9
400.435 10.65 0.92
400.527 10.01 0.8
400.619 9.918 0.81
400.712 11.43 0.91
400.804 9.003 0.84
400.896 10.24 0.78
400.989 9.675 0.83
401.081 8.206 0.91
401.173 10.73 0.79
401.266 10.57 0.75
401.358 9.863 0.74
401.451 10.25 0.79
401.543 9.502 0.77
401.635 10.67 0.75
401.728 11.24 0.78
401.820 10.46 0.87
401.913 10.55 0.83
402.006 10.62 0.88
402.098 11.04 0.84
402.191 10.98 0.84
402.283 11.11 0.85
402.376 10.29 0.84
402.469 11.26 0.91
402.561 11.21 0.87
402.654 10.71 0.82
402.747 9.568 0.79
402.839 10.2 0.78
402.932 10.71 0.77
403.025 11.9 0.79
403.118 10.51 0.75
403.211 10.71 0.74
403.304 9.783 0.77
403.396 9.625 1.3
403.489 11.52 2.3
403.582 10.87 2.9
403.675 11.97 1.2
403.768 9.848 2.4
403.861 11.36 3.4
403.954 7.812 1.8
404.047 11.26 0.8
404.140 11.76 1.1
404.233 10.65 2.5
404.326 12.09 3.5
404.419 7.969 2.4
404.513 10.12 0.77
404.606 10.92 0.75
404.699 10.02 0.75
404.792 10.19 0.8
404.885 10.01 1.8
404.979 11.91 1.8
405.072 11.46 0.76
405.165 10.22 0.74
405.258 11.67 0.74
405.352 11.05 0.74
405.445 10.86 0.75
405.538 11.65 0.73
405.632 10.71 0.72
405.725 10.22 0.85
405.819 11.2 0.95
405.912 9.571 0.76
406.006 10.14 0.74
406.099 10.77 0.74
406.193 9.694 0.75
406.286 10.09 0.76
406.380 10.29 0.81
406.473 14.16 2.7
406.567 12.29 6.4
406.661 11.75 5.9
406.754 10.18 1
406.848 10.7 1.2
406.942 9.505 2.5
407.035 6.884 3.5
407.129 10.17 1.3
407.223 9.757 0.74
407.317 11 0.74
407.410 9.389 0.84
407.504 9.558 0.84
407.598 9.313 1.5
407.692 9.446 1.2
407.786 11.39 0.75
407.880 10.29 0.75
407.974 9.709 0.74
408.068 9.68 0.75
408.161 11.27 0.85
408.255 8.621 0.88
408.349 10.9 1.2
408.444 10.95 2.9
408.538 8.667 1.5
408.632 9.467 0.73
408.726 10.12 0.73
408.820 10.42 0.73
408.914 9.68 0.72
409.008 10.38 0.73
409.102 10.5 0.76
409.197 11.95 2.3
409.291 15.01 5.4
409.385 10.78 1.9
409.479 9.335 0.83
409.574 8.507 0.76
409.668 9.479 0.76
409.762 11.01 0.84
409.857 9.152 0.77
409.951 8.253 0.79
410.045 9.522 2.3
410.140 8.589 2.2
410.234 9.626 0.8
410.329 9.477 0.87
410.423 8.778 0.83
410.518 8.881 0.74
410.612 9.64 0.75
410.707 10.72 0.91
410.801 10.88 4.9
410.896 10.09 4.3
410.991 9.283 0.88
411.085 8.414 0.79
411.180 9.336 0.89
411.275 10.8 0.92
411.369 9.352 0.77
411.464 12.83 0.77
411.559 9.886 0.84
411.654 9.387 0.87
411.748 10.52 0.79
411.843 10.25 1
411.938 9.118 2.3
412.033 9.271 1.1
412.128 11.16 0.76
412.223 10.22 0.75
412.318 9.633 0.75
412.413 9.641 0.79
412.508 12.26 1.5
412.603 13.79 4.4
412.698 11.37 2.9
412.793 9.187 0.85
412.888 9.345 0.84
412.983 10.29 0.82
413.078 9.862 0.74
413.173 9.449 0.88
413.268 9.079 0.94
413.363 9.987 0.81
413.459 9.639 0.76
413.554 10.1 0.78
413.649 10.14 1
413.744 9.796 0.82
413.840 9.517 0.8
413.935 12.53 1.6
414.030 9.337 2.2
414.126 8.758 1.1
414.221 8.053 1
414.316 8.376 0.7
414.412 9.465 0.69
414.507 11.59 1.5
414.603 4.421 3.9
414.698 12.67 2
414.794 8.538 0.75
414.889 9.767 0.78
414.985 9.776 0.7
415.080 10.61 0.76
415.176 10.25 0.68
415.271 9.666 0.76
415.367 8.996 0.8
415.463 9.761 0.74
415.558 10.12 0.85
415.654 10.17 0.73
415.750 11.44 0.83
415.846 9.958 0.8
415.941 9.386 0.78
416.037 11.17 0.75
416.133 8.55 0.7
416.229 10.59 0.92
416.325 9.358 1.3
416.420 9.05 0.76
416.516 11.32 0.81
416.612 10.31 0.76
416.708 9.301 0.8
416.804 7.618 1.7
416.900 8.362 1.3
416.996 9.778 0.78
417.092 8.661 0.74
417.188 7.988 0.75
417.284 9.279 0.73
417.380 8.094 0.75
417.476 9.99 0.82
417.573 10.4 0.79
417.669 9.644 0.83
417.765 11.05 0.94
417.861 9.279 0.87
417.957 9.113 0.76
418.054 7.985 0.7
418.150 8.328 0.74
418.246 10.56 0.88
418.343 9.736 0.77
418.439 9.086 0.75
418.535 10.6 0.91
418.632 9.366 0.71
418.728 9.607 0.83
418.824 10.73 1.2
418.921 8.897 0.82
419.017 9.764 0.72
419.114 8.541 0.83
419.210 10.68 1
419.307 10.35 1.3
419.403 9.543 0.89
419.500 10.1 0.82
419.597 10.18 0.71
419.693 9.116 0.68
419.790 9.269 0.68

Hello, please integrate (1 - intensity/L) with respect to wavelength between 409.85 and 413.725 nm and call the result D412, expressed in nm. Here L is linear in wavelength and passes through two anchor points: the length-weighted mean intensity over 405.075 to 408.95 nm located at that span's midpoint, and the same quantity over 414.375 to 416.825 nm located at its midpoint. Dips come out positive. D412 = 0.04 nm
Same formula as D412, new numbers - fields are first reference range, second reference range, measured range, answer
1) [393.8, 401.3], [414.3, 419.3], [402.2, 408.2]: -0.42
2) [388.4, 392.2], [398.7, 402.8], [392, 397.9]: 0.23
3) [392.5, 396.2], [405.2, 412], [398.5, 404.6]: -0.11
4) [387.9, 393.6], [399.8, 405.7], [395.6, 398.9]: 0.34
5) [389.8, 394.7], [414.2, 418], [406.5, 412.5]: -0.13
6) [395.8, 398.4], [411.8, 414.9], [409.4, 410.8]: 0.05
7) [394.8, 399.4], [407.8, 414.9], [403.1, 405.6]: -0.19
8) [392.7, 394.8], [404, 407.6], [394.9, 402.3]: 0.21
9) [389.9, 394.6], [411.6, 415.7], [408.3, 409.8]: -0.06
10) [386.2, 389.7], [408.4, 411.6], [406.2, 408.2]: -0.05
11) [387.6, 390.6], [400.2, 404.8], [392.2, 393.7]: -0.03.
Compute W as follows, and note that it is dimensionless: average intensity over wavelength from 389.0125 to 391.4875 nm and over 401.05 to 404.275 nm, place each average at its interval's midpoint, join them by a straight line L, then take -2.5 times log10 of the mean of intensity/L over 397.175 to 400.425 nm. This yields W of 0.06 mag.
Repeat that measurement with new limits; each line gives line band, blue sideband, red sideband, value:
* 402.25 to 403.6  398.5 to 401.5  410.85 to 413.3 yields -0.04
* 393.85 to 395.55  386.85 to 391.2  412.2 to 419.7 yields -0.05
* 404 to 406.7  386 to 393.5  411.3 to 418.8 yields -0.07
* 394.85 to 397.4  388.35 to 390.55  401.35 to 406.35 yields 0.02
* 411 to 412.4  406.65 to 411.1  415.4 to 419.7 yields -0.02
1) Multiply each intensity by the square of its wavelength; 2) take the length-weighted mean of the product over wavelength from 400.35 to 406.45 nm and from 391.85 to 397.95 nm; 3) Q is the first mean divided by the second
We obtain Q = 1.10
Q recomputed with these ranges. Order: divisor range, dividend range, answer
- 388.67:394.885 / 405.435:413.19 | 1.07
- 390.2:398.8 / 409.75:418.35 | 1.06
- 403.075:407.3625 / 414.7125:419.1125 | 0.96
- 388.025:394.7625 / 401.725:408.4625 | 1.09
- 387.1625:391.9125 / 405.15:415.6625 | 1.07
